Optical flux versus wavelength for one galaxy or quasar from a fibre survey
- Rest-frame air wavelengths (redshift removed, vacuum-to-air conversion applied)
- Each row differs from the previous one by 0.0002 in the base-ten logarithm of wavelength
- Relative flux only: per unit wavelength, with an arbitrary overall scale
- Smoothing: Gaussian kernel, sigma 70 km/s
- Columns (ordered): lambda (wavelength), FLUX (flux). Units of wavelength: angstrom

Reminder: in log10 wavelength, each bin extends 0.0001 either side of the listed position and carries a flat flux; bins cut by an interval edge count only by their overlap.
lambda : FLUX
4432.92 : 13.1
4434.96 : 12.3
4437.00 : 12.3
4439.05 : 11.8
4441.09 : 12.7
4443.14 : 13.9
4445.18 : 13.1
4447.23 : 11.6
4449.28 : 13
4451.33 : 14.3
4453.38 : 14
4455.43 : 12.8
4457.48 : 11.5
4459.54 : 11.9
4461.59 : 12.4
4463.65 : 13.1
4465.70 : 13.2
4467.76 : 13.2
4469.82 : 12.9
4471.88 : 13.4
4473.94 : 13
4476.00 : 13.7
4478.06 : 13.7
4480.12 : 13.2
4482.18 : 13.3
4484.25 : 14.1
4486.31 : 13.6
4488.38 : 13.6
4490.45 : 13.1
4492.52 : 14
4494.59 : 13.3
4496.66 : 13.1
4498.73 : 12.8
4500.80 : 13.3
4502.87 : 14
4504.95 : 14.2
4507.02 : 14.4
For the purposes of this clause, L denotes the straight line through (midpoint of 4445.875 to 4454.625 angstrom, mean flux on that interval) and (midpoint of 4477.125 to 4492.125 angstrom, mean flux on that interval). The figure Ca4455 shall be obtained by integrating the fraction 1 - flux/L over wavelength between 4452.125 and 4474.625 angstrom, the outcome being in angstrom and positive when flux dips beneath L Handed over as 0.78 angstrom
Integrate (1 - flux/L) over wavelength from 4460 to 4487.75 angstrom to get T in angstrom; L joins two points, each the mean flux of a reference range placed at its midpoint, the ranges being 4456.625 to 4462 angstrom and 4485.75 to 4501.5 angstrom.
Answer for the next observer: -1.7 angstrom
